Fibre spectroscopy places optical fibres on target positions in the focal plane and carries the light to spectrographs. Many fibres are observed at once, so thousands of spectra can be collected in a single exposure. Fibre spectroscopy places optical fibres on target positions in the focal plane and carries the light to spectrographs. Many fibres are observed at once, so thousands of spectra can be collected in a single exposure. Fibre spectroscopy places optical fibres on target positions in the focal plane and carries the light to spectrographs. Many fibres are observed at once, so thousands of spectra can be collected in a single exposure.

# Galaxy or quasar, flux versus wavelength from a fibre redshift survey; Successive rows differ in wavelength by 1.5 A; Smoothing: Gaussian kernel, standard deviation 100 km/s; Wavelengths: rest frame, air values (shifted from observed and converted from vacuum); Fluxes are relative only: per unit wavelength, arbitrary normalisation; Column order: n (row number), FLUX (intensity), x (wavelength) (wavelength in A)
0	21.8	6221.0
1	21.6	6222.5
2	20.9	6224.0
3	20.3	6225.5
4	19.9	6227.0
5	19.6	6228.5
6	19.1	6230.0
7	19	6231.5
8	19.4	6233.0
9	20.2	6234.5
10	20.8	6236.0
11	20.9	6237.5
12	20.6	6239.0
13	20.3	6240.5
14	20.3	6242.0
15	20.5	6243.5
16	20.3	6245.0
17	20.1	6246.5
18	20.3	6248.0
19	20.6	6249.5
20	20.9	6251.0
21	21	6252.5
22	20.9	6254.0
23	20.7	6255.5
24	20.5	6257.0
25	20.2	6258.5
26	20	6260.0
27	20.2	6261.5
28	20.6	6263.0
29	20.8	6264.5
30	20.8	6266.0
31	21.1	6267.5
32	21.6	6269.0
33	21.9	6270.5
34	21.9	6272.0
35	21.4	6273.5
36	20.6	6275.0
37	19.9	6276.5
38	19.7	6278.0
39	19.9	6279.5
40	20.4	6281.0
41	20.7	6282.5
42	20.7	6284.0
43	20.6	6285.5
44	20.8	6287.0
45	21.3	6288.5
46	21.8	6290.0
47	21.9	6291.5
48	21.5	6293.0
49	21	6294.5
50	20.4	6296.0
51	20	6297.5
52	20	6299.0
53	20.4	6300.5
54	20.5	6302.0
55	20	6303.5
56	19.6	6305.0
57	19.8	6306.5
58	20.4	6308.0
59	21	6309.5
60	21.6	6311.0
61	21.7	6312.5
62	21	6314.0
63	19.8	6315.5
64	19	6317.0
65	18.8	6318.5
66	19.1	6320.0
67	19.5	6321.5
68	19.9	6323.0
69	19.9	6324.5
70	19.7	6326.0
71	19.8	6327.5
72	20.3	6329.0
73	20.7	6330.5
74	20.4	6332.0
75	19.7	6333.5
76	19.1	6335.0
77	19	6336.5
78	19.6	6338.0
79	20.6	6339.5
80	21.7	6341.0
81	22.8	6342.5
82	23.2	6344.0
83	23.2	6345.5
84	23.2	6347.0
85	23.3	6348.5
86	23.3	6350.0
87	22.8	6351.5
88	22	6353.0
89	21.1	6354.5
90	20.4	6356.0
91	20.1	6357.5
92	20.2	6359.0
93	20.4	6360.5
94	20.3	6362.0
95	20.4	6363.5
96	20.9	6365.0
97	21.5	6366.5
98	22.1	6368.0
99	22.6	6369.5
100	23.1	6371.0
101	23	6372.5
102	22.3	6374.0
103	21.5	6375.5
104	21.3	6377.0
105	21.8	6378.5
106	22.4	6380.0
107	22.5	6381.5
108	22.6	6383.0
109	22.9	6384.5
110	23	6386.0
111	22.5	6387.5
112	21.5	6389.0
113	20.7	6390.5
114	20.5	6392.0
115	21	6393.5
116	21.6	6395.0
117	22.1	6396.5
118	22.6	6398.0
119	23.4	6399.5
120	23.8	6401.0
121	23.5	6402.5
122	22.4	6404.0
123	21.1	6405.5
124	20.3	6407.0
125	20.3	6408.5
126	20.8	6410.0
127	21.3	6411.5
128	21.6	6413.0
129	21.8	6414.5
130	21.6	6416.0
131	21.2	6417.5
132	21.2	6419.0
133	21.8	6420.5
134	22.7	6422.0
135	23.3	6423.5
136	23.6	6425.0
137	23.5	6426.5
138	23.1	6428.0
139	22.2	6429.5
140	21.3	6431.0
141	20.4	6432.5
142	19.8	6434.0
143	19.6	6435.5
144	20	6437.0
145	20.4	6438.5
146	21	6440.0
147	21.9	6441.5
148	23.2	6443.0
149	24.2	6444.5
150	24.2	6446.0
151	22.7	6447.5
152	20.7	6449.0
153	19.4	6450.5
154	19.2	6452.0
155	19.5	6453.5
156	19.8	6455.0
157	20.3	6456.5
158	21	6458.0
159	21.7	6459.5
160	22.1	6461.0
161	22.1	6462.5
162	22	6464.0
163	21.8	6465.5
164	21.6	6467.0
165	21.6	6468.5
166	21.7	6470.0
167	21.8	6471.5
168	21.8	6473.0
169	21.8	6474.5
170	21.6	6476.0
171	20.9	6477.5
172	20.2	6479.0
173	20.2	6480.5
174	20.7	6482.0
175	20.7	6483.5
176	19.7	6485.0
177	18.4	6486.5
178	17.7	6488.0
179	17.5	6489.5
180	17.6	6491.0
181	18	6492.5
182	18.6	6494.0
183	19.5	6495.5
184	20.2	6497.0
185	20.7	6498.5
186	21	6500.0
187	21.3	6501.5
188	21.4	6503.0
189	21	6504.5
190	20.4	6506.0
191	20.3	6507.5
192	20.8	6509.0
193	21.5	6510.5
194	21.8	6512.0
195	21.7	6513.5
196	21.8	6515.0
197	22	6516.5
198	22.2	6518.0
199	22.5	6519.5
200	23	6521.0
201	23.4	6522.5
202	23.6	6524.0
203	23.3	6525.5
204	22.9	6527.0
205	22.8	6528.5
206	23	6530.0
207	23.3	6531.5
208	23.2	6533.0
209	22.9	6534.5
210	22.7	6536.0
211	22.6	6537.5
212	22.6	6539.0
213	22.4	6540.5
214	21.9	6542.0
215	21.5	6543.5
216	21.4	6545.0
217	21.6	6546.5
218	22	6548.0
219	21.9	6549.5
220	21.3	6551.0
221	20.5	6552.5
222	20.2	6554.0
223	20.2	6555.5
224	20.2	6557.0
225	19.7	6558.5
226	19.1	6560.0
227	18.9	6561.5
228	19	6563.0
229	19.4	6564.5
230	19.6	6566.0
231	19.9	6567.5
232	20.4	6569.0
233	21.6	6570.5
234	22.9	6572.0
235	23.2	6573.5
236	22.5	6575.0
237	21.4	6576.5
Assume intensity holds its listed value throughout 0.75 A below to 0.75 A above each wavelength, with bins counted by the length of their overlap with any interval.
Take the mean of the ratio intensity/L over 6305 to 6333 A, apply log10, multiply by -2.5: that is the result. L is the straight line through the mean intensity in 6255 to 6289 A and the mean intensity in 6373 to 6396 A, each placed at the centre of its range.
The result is 0.06 mag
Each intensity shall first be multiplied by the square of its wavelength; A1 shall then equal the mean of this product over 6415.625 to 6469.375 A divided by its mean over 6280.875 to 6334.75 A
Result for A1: 1.10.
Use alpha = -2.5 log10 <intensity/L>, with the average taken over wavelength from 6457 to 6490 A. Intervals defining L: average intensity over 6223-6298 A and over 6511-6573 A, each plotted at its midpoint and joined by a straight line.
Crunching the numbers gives 0.03 mag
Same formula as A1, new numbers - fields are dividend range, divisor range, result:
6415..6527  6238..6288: 1.10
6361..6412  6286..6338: 1.10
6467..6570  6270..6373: 1.07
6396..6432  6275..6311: 1.12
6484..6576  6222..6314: 1.11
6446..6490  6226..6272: 1.09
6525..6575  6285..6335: 1.14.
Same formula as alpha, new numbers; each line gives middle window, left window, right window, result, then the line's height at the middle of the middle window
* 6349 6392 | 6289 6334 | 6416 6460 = -0.045 mag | 20.9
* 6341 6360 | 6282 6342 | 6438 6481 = -0.075 mag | 20.6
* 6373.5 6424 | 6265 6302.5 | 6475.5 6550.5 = -0.043 mag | 21.1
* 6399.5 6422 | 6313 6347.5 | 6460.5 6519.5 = -0.059 mag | 20.6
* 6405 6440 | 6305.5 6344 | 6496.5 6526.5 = -0.021 mag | 21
